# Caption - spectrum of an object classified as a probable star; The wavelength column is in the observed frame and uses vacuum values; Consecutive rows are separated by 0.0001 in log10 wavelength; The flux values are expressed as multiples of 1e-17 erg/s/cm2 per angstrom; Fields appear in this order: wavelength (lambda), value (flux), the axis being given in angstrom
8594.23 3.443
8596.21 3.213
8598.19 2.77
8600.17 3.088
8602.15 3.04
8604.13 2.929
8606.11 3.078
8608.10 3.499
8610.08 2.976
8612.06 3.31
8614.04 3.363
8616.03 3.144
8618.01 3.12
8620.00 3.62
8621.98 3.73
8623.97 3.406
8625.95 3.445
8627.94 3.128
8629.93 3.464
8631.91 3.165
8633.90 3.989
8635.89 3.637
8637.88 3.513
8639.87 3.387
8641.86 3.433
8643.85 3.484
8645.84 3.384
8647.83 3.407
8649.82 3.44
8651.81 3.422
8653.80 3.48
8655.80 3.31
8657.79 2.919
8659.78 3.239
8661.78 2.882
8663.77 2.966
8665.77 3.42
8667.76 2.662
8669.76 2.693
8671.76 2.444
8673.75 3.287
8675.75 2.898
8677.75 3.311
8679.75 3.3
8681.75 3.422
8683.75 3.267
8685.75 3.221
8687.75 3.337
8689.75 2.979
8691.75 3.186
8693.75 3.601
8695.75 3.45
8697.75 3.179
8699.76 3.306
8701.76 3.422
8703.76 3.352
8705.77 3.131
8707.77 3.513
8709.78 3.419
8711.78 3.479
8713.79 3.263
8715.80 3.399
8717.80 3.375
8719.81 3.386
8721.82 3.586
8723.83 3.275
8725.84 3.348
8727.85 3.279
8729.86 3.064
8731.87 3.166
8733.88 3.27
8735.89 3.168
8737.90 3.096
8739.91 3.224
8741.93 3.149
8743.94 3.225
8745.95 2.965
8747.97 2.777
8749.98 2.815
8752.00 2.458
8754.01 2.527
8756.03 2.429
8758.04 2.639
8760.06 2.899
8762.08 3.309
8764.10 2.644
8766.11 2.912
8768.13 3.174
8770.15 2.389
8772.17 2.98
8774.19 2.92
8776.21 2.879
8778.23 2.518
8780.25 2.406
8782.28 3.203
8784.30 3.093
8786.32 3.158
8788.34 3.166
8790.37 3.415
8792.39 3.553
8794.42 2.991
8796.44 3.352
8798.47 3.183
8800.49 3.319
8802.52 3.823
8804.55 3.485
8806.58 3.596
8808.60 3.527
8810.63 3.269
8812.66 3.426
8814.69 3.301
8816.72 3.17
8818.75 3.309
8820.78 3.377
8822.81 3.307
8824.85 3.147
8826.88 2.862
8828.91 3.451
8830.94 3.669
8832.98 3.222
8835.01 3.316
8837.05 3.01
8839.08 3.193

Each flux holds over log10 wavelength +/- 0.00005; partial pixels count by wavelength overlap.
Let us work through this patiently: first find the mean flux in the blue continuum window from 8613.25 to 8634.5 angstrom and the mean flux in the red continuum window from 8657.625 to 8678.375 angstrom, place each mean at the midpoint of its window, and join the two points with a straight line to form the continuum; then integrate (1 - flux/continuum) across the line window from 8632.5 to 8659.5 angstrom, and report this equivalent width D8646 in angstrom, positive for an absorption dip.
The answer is -2.1 angstrom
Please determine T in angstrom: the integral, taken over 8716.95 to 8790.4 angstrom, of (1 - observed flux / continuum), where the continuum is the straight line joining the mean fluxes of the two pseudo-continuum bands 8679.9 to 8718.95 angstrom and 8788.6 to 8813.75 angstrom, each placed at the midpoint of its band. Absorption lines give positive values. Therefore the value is 8.0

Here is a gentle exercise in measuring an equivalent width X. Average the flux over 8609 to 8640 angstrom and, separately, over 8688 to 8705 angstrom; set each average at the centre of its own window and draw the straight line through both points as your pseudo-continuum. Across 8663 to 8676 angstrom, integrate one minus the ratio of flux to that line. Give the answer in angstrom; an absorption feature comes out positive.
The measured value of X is 1.69 angstrom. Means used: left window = 3.4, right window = 3.31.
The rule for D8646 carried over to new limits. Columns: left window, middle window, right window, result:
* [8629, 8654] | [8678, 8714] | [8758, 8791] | -0.8 angstrom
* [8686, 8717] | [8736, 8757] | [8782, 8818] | 2.9 angstrom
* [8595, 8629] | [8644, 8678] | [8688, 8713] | 1.6 angstrom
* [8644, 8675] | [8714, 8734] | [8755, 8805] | -1.5 angstrom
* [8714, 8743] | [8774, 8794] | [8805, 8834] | 1.7 angstrom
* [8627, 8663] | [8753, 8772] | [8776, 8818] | 2.8 angstrom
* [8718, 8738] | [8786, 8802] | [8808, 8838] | 0.0 angstrom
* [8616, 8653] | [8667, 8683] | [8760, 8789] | 1.3 angstrom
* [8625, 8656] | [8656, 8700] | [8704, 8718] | 3.5 angstrom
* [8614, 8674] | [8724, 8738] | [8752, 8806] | -0.5 angstrom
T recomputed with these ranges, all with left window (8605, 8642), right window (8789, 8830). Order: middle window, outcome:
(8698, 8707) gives 0.19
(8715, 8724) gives -0.14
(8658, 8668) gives 0.96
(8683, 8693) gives 0.49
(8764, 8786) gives 3.31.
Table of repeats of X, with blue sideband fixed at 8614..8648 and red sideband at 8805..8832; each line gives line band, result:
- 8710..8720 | 0.0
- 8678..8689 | 0.3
